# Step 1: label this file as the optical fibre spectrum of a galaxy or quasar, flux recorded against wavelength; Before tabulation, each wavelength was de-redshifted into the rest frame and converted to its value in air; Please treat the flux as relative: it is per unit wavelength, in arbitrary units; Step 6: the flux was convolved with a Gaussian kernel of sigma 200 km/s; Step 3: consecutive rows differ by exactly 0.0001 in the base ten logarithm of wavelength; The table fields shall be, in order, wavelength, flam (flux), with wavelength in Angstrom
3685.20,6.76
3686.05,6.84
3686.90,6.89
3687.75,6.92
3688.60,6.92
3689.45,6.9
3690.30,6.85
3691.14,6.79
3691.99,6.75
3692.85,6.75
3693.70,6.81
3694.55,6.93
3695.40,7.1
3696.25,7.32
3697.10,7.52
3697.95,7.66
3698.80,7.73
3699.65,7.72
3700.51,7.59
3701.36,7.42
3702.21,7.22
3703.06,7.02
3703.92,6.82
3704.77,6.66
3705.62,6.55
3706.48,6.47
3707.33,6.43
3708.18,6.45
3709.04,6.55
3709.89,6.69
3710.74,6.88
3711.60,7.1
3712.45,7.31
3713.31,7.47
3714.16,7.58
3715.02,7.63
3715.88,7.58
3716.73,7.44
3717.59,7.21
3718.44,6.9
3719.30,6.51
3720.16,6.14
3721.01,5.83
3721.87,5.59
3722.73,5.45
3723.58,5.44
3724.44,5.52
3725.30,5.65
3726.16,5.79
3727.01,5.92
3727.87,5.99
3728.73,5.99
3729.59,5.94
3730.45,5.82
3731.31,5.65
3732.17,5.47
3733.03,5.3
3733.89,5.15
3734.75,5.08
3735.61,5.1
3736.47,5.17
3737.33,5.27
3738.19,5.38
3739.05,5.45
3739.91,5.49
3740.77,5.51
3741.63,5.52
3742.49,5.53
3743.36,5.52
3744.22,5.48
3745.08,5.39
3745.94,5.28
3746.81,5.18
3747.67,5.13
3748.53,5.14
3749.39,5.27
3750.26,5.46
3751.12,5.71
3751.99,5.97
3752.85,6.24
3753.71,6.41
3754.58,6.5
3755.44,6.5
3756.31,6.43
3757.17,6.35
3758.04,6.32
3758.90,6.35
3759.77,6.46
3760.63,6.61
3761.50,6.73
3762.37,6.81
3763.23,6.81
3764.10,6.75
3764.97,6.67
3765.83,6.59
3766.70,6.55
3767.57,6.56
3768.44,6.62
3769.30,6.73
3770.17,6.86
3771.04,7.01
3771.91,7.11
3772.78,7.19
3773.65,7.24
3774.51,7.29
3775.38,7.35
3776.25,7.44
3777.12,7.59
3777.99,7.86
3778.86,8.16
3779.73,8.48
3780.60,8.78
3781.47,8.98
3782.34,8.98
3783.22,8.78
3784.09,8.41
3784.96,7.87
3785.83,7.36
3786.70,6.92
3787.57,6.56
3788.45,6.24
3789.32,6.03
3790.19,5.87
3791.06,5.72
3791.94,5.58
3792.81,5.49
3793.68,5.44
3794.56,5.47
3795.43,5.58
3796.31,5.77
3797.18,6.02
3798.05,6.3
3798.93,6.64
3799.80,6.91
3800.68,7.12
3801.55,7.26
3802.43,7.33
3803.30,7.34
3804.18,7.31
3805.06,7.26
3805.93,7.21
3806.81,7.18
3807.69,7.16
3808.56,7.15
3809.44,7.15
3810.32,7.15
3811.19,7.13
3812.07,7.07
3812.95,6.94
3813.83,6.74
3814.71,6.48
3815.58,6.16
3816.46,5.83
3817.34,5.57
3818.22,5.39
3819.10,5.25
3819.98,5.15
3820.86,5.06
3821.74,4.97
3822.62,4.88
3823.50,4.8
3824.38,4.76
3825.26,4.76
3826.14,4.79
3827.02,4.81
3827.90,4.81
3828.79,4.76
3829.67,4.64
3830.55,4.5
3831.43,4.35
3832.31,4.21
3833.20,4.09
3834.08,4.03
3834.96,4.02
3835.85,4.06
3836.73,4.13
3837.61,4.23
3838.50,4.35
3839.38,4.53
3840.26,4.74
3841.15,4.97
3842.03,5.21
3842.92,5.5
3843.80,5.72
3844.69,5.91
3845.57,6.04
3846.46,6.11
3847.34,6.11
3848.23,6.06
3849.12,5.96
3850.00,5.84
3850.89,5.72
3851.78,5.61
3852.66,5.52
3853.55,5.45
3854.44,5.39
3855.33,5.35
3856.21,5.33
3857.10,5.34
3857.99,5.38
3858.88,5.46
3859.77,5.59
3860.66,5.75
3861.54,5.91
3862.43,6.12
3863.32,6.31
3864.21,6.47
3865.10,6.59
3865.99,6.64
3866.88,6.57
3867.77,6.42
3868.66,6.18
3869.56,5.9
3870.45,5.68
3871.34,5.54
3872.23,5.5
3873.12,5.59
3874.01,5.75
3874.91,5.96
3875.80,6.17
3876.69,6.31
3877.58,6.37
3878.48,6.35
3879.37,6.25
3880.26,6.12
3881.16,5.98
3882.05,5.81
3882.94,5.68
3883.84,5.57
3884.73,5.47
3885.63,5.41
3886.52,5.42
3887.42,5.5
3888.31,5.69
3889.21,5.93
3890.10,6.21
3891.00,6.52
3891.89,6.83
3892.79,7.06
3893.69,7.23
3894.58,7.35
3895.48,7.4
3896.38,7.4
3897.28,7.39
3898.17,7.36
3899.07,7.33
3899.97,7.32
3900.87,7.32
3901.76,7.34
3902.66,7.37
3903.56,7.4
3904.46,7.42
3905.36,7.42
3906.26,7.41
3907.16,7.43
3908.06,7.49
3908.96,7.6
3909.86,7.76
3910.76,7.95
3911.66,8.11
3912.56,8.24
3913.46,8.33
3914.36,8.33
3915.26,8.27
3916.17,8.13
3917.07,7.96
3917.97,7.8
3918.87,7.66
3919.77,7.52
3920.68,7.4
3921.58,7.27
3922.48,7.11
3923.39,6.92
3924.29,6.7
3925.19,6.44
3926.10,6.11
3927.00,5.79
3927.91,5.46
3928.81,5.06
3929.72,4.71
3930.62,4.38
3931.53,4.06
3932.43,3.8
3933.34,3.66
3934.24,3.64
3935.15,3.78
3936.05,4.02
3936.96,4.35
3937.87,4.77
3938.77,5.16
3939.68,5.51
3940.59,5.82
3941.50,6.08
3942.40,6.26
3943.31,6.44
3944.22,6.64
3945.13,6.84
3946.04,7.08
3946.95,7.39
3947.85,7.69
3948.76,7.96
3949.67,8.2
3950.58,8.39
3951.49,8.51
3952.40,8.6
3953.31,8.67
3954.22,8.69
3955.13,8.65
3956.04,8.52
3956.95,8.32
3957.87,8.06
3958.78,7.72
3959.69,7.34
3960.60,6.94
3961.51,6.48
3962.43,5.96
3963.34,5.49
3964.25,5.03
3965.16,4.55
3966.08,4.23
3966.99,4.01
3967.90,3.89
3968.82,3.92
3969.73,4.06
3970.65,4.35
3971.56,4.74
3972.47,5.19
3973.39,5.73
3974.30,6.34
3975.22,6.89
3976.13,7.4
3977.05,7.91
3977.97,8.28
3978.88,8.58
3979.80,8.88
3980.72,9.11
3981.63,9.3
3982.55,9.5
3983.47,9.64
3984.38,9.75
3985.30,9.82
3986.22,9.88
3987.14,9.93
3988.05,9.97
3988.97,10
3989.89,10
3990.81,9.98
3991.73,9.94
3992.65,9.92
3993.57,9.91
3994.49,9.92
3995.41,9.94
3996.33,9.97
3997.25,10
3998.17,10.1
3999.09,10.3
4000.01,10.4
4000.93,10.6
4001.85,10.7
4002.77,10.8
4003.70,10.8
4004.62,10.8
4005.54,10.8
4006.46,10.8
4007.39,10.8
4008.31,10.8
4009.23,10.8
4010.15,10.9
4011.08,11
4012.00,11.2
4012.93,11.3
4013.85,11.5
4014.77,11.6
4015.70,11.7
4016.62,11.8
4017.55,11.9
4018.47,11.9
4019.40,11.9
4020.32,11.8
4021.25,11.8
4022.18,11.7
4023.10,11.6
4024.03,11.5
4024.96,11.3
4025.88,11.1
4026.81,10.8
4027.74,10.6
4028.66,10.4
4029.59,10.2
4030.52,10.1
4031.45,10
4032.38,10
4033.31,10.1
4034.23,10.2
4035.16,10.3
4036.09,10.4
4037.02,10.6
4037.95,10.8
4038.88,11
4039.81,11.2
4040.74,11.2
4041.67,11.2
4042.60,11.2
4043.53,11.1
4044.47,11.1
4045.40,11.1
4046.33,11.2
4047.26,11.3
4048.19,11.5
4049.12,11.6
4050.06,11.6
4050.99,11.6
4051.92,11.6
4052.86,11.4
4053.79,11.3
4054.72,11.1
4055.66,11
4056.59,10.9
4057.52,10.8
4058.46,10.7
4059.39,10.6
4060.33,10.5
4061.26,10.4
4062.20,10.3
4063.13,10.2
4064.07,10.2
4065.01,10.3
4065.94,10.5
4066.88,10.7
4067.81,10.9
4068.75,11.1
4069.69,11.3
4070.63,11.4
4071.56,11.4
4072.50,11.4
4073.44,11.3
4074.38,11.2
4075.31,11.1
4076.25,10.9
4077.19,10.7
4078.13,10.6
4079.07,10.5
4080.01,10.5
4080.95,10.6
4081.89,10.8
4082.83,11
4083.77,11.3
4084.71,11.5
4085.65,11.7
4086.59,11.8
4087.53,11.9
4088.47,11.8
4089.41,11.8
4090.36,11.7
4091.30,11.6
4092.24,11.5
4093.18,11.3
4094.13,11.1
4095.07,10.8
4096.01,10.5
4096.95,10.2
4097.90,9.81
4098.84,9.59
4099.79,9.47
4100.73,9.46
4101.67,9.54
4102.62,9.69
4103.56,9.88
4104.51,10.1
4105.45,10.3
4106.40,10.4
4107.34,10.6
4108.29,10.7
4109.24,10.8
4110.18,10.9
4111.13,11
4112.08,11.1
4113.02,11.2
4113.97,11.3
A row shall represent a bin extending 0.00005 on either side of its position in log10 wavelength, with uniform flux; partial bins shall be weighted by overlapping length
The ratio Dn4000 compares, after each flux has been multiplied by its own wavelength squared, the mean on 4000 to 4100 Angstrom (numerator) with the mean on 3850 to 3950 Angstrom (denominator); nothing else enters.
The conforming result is 1.87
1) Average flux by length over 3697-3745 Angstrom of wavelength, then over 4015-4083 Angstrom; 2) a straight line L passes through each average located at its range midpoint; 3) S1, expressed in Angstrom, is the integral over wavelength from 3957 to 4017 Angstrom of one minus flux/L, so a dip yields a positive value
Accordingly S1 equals 8.3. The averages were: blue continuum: 6.29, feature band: 8.74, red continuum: 11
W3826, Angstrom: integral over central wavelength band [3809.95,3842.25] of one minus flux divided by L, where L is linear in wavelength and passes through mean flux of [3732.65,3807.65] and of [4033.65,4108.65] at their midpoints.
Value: 9.6 Angstrom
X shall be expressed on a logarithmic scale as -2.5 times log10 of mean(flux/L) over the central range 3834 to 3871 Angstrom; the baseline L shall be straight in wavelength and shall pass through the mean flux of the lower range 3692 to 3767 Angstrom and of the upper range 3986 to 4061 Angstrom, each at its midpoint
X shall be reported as 0.43 mag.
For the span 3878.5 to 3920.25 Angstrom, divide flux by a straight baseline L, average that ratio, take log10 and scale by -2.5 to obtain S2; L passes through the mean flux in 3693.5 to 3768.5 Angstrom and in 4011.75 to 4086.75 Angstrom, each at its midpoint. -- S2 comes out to 0.242 mag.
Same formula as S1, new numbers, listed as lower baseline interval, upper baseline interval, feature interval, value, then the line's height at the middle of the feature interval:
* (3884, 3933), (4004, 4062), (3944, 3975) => 6.95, 8.56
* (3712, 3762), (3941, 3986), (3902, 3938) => 1.79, 6.9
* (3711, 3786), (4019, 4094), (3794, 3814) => 1.26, 7.28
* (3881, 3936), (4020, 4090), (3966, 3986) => 3.93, 8.63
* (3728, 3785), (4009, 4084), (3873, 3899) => 6.66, 8.47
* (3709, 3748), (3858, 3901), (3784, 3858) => 4.47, 6.14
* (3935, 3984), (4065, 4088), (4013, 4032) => -4.62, 9.07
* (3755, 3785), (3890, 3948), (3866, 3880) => 1.57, 6.82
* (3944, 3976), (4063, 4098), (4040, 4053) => -2.04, 9.79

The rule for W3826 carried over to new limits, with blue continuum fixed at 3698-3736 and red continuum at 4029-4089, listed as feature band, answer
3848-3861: 4.2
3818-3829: 4.1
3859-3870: 2.9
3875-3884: 2.6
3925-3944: 8.8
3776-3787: -1.3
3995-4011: -0.6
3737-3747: 2.0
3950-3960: 1.3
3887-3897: 2.4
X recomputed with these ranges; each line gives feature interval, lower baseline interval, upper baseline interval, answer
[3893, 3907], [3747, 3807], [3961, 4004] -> 0.03 mag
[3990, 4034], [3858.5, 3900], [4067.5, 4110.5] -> -0.18 mag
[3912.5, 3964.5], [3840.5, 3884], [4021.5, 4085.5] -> 0.18 mag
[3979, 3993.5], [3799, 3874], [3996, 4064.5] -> 0.01 mag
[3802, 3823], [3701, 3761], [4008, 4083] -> 0.14 mag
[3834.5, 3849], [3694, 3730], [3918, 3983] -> 0.27 mag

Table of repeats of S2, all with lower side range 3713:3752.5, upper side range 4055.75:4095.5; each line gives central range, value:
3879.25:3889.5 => 0.381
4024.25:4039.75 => -0.018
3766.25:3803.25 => -0.063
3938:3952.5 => 0.287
